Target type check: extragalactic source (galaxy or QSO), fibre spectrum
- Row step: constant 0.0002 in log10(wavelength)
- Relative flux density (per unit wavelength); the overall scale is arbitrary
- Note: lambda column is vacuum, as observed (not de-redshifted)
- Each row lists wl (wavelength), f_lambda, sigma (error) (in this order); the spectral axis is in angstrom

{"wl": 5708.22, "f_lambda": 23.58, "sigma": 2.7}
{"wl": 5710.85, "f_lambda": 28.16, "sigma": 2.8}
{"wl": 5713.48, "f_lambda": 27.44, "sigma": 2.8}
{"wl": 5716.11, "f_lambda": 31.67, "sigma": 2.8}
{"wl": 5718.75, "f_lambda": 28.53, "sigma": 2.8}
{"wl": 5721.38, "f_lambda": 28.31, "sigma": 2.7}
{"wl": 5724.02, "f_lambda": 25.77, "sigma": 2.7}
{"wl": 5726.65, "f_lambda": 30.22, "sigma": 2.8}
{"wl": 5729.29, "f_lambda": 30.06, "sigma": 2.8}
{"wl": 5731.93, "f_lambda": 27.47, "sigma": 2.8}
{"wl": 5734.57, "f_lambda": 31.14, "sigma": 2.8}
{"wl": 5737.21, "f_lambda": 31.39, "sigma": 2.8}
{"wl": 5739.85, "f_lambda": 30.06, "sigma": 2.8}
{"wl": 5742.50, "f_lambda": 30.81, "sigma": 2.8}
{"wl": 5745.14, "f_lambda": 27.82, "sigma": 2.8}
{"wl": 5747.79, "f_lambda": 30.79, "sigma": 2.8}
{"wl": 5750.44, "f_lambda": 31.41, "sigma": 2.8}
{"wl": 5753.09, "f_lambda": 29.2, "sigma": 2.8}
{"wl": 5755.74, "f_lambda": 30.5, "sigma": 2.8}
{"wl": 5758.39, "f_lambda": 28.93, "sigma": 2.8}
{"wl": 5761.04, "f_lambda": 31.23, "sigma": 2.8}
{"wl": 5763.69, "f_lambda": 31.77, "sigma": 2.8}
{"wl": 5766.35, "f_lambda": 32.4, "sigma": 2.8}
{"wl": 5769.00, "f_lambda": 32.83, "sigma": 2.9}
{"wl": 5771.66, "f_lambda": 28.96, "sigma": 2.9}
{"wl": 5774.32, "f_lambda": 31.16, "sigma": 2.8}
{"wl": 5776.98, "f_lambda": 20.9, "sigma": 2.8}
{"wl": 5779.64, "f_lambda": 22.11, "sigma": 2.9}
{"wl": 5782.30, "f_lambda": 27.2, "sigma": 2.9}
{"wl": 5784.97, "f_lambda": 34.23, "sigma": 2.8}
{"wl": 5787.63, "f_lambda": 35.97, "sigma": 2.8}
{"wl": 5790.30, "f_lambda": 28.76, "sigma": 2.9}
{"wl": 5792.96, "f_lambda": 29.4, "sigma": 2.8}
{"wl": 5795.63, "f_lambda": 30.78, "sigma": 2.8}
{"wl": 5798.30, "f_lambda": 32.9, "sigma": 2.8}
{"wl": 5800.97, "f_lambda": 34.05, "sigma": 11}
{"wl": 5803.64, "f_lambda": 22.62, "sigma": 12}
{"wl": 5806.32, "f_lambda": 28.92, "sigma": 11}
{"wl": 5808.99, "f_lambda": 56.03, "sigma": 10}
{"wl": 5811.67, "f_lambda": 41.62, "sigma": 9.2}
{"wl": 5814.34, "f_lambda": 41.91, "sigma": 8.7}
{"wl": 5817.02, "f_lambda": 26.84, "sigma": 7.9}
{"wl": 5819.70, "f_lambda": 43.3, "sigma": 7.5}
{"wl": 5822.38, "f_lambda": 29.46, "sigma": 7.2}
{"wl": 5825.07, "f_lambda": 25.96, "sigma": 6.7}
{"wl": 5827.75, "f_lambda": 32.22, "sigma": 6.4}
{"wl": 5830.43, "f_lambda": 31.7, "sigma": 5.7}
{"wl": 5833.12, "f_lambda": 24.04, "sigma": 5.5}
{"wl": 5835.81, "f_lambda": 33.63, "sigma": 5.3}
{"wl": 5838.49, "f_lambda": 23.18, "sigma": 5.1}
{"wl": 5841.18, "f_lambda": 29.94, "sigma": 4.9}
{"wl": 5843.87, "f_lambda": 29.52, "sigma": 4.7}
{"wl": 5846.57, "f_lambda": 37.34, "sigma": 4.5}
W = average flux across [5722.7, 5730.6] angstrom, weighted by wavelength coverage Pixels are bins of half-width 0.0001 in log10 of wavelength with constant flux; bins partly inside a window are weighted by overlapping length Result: 28.7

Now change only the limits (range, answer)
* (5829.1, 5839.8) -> 28.2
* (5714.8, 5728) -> 28.9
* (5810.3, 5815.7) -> 41.8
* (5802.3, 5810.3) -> 35.8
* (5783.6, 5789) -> 35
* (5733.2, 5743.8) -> 30.8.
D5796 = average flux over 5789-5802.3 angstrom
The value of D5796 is 31.2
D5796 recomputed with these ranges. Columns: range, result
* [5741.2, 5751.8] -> 30.2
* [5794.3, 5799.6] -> 31.8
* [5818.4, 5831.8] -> 32.5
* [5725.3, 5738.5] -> 30.1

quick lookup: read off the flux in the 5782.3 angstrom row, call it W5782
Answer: 27.2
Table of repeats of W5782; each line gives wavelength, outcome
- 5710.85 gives 28.16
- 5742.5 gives 30.81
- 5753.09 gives 29.2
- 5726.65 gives 30.22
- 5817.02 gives 26.84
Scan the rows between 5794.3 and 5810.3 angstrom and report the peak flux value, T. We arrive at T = 56.03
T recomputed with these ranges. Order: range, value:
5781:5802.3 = 35.97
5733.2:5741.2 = 31.39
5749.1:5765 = 31.77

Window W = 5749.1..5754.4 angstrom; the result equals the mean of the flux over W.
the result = 30.3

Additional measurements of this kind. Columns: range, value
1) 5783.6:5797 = 31.8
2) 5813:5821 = 37.3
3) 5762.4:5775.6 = 31.4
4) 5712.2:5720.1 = 29.2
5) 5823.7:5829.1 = 29.1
